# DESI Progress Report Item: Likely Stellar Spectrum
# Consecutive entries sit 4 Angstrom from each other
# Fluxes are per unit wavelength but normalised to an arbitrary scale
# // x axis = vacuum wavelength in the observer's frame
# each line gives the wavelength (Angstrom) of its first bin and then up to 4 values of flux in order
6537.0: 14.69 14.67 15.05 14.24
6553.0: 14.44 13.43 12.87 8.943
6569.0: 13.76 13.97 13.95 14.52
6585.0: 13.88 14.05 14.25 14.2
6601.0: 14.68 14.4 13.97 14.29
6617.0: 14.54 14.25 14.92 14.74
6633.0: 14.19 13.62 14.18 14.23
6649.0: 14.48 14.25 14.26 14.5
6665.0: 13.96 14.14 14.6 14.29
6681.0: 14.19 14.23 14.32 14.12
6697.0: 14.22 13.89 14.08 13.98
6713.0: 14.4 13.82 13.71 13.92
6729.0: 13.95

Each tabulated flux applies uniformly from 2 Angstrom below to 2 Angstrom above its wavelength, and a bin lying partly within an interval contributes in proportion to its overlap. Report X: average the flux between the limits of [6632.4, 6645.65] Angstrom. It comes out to 14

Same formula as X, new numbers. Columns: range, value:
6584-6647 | 14.3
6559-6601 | 13.5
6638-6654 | 14.2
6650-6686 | 14.3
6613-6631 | 14.6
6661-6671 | 14.1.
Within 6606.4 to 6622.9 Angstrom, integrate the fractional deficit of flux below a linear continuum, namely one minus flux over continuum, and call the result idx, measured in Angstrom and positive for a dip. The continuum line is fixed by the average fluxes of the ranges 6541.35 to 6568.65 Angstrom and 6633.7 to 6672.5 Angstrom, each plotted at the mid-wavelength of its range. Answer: -0.5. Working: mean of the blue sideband 13.3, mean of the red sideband 14.2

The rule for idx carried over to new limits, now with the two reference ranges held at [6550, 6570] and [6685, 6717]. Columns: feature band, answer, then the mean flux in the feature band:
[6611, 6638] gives -2.1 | 14.4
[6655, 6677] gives -0.8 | 14.3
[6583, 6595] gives -1.0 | 14.1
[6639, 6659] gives -1.0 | 14.3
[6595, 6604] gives -0.9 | 14.4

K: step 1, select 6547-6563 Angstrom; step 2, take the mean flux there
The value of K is 13.7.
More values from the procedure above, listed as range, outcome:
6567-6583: 14.1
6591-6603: 14.4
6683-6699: 14.2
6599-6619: 14.4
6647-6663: 14.4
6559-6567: 10.9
